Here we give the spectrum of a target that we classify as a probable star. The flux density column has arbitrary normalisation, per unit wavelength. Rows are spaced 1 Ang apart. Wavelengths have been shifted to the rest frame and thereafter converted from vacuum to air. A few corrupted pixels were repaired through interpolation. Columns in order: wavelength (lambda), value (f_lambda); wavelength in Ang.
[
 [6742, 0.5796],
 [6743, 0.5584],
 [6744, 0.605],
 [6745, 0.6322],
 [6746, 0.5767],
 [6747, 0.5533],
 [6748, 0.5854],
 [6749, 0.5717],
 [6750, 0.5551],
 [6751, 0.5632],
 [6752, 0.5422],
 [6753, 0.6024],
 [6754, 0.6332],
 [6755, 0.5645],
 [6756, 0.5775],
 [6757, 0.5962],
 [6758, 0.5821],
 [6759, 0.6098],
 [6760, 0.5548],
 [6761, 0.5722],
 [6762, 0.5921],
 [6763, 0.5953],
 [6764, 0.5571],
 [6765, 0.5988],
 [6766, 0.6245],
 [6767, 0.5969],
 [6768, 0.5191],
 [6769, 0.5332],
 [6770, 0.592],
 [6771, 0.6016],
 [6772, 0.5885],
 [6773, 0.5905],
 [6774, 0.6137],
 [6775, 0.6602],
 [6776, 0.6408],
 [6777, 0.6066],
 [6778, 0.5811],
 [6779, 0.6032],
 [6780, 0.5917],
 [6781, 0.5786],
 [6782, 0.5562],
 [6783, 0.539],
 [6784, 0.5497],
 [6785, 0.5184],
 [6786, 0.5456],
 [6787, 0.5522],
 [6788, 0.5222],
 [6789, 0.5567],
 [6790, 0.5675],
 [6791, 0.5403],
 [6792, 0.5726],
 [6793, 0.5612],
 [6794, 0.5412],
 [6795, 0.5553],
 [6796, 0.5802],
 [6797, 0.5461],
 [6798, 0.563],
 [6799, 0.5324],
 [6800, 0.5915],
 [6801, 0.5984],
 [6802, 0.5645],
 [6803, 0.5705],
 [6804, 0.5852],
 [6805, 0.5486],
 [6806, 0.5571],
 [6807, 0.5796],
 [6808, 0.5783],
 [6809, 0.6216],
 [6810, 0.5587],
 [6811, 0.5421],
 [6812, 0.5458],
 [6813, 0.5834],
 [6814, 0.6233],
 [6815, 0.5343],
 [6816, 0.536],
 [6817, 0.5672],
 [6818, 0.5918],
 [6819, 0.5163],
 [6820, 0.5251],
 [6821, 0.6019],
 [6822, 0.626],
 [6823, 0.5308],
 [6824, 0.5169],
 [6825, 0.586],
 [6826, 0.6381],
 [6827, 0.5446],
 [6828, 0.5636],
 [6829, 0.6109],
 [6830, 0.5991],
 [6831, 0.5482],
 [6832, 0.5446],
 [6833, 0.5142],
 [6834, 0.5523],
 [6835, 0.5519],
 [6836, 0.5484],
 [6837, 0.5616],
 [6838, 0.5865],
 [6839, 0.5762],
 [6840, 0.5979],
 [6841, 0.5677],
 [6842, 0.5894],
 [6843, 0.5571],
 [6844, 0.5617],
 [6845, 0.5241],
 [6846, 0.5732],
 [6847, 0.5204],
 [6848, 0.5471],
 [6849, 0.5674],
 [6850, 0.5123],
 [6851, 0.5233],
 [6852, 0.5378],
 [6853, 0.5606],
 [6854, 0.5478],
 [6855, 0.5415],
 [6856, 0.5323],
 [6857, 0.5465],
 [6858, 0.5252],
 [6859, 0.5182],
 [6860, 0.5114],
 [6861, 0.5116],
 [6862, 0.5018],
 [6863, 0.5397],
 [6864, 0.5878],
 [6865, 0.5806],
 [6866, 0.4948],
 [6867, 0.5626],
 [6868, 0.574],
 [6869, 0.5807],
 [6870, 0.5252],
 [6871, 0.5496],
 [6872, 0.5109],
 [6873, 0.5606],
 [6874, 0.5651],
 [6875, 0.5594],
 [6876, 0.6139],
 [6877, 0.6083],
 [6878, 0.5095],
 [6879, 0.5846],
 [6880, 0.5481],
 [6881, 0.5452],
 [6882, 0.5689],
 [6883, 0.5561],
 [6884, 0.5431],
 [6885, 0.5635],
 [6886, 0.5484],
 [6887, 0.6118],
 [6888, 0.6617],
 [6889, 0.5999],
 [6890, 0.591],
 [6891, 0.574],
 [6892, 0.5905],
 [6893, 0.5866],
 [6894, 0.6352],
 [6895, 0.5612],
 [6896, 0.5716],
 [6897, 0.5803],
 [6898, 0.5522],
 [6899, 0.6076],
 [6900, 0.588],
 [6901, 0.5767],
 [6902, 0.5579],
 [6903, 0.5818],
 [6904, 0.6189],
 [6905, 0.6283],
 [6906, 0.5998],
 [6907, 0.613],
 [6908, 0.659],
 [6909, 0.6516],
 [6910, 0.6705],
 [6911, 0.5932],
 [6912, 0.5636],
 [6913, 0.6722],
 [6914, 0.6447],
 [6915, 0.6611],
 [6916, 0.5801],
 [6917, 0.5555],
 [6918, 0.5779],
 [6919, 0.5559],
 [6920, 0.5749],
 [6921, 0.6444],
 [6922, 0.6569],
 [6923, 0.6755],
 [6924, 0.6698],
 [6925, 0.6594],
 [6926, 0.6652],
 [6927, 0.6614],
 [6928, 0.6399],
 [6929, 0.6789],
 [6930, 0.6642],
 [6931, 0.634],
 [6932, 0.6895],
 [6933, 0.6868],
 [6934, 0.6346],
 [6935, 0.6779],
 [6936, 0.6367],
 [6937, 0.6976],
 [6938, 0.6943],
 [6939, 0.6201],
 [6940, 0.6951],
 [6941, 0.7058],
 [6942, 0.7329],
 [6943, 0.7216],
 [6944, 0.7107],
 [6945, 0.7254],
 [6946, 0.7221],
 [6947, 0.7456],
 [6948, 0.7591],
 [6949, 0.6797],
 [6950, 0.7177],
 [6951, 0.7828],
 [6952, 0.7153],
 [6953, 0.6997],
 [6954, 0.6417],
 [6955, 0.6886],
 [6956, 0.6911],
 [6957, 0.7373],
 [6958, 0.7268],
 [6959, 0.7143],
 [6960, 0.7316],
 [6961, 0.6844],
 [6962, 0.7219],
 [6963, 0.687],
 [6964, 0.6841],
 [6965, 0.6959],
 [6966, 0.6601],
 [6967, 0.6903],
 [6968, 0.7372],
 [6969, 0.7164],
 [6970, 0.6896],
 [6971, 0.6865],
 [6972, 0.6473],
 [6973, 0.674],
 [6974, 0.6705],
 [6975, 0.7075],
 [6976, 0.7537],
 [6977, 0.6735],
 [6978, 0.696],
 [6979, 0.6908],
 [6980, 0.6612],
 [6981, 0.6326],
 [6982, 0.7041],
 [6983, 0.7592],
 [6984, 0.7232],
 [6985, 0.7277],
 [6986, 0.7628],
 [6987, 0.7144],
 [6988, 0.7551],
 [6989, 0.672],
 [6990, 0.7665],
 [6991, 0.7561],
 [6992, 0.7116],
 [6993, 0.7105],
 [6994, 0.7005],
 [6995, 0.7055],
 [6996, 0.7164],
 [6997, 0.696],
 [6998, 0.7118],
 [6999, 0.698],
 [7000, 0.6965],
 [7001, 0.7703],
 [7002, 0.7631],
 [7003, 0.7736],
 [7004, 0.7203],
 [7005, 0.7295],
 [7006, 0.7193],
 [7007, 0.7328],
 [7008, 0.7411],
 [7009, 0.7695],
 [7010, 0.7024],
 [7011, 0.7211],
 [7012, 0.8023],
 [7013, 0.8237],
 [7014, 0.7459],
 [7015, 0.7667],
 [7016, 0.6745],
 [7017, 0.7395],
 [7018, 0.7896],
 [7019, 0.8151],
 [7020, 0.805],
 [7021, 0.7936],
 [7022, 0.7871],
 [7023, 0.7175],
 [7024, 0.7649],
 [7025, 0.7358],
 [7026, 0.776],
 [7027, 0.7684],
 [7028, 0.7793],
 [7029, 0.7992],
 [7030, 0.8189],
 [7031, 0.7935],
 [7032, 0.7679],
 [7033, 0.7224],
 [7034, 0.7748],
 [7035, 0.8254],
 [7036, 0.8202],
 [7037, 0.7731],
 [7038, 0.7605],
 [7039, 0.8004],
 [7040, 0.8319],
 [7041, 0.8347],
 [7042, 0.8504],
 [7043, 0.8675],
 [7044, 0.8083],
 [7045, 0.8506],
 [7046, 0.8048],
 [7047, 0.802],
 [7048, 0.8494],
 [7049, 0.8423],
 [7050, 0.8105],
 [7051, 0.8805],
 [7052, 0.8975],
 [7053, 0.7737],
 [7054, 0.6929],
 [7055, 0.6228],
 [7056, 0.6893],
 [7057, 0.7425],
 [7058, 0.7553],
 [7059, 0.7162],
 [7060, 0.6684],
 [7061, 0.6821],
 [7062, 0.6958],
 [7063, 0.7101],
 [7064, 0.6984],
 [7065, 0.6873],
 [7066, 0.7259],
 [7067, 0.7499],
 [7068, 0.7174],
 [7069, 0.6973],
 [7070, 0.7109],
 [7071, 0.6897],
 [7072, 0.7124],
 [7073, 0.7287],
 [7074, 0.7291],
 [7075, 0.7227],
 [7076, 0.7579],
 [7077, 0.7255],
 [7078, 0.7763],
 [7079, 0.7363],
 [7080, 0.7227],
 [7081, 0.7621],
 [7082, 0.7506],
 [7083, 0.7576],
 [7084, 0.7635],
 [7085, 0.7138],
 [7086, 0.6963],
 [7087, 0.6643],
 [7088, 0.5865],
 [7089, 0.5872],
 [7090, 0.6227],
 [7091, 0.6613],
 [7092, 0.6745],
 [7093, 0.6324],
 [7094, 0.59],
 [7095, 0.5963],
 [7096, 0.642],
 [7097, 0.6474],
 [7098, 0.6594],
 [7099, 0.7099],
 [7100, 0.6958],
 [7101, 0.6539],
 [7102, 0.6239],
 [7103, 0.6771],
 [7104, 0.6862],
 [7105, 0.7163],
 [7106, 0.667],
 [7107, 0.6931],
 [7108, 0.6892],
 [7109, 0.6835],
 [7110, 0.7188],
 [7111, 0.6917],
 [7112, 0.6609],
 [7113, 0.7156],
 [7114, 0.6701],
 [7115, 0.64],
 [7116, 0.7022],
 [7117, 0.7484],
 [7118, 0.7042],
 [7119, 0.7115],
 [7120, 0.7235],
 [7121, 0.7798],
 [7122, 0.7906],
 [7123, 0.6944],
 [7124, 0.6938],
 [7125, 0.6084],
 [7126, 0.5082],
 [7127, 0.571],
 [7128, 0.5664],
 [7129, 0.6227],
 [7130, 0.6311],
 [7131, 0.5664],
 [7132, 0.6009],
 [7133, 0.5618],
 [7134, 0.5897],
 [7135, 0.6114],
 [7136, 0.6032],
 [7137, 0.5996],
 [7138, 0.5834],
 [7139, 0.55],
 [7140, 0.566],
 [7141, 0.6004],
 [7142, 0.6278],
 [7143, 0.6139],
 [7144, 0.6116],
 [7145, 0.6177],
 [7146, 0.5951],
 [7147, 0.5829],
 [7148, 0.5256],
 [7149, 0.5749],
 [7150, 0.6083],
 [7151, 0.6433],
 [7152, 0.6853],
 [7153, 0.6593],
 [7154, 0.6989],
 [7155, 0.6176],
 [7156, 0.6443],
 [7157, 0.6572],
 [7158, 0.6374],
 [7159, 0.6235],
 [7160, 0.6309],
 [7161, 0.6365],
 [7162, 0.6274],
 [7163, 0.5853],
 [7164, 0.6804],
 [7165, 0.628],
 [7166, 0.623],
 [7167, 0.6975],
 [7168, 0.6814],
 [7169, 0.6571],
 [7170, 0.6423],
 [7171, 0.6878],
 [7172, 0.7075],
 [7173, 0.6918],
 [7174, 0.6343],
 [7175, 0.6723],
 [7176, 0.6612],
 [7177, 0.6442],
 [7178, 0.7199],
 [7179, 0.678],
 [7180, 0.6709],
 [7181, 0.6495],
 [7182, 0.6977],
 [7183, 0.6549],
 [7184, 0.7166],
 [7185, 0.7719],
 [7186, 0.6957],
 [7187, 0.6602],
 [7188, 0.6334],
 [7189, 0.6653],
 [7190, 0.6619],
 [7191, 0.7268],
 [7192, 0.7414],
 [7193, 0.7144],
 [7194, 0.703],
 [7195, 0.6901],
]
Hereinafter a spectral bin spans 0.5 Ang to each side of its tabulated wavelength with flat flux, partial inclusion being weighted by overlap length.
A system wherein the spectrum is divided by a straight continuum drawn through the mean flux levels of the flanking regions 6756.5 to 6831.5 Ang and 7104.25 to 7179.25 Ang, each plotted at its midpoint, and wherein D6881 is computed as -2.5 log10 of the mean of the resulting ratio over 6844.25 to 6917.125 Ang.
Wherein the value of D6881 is 0.04 mag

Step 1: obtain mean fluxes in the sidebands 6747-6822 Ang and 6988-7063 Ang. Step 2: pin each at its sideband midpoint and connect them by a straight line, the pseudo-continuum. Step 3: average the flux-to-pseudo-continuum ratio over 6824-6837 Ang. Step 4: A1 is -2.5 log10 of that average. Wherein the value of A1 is 0.08 mag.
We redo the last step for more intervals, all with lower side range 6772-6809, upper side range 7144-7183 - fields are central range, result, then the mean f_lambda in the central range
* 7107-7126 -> -0.097 mag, 0.696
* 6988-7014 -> -0.193 mag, 0.733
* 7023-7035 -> -0.240 mag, 0.773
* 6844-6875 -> 0.084 mag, 0.542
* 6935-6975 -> -0.160 mag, 0.701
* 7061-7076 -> -0.139 mag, 0.713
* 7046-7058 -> -0.245 mag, 0.782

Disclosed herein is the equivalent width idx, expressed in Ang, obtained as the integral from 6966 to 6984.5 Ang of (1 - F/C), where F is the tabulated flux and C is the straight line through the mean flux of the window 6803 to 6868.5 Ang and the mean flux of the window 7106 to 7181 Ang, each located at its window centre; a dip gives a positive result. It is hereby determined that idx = -3.0 Ang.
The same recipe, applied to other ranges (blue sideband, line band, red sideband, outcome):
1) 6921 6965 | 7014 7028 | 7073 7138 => -1.69 Ang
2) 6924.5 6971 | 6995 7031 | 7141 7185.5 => -3.84 Ang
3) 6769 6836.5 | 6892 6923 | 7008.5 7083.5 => 2.25 Ang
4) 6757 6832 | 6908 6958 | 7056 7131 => -3.45 Ang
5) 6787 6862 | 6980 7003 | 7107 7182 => -4.46 Ang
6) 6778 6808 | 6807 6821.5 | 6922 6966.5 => 0.33 Ang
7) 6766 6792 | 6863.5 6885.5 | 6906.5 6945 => 2.33 Ang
